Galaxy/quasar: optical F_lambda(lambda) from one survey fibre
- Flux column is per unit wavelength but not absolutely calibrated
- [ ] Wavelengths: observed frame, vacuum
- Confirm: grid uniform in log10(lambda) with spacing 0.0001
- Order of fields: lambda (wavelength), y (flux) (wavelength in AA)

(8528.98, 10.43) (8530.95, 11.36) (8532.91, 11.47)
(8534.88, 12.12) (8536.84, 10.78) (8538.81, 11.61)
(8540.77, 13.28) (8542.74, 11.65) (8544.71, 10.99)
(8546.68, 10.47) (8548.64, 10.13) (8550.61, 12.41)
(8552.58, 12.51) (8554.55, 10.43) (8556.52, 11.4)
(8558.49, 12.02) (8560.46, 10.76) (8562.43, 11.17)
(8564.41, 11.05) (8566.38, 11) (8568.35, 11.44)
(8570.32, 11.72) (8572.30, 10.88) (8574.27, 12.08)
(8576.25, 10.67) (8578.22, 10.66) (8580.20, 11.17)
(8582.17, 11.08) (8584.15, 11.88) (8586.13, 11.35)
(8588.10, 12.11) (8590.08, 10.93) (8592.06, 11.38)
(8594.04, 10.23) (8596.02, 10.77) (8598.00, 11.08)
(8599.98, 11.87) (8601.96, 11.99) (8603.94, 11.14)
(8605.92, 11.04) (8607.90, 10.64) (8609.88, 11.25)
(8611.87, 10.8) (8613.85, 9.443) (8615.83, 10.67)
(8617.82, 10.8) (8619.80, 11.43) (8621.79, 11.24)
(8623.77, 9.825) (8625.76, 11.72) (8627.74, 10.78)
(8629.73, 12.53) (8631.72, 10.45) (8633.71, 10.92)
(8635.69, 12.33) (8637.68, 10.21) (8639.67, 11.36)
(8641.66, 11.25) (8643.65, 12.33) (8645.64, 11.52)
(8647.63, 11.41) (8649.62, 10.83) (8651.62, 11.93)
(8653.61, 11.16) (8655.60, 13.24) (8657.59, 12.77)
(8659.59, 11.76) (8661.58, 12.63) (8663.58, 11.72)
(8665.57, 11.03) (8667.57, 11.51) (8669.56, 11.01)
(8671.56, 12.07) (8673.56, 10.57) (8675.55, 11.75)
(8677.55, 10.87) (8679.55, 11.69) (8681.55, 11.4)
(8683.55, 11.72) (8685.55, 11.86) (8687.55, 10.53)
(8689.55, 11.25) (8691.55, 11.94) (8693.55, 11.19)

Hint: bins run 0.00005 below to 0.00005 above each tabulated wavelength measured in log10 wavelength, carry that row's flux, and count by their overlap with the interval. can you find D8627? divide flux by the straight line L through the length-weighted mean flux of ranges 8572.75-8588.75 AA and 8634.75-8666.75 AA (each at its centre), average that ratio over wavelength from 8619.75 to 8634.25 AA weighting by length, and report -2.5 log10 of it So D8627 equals 0.05 mag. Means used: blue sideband 11.3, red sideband 11.7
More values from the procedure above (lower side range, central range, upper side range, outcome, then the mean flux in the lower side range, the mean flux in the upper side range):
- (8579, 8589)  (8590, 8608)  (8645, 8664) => 0.04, 11.5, 11.9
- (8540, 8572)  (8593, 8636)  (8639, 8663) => 0.06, 11.4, 11.9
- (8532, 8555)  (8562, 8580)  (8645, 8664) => 0.04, 11.5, 11.9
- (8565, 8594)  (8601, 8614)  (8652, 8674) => 0.04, 11.3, 11.8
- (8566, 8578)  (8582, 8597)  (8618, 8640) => 0.00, 11.3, 11.1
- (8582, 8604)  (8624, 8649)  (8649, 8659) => 0.04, 11.3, 12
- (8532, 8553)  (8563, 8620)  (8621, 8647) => 0.03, 11.6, 11.3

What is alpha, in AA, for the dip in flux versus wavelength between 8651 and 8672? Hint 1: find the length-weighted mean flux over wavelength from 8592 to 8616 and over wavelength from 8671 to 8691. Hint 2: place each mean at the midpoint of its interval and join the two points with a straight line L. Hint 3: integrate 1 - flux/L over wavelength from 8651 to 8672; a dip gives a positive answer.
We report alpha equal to -1.2 AA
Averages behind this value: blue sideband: 10.9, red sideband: 11.4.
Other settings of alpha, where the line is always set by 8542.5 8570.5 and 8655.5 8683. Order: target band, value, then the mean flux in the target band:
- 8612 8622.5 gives 0.7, 10.7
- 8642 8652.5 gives 0.0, 11.6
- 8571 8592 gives 0.1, 11.3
